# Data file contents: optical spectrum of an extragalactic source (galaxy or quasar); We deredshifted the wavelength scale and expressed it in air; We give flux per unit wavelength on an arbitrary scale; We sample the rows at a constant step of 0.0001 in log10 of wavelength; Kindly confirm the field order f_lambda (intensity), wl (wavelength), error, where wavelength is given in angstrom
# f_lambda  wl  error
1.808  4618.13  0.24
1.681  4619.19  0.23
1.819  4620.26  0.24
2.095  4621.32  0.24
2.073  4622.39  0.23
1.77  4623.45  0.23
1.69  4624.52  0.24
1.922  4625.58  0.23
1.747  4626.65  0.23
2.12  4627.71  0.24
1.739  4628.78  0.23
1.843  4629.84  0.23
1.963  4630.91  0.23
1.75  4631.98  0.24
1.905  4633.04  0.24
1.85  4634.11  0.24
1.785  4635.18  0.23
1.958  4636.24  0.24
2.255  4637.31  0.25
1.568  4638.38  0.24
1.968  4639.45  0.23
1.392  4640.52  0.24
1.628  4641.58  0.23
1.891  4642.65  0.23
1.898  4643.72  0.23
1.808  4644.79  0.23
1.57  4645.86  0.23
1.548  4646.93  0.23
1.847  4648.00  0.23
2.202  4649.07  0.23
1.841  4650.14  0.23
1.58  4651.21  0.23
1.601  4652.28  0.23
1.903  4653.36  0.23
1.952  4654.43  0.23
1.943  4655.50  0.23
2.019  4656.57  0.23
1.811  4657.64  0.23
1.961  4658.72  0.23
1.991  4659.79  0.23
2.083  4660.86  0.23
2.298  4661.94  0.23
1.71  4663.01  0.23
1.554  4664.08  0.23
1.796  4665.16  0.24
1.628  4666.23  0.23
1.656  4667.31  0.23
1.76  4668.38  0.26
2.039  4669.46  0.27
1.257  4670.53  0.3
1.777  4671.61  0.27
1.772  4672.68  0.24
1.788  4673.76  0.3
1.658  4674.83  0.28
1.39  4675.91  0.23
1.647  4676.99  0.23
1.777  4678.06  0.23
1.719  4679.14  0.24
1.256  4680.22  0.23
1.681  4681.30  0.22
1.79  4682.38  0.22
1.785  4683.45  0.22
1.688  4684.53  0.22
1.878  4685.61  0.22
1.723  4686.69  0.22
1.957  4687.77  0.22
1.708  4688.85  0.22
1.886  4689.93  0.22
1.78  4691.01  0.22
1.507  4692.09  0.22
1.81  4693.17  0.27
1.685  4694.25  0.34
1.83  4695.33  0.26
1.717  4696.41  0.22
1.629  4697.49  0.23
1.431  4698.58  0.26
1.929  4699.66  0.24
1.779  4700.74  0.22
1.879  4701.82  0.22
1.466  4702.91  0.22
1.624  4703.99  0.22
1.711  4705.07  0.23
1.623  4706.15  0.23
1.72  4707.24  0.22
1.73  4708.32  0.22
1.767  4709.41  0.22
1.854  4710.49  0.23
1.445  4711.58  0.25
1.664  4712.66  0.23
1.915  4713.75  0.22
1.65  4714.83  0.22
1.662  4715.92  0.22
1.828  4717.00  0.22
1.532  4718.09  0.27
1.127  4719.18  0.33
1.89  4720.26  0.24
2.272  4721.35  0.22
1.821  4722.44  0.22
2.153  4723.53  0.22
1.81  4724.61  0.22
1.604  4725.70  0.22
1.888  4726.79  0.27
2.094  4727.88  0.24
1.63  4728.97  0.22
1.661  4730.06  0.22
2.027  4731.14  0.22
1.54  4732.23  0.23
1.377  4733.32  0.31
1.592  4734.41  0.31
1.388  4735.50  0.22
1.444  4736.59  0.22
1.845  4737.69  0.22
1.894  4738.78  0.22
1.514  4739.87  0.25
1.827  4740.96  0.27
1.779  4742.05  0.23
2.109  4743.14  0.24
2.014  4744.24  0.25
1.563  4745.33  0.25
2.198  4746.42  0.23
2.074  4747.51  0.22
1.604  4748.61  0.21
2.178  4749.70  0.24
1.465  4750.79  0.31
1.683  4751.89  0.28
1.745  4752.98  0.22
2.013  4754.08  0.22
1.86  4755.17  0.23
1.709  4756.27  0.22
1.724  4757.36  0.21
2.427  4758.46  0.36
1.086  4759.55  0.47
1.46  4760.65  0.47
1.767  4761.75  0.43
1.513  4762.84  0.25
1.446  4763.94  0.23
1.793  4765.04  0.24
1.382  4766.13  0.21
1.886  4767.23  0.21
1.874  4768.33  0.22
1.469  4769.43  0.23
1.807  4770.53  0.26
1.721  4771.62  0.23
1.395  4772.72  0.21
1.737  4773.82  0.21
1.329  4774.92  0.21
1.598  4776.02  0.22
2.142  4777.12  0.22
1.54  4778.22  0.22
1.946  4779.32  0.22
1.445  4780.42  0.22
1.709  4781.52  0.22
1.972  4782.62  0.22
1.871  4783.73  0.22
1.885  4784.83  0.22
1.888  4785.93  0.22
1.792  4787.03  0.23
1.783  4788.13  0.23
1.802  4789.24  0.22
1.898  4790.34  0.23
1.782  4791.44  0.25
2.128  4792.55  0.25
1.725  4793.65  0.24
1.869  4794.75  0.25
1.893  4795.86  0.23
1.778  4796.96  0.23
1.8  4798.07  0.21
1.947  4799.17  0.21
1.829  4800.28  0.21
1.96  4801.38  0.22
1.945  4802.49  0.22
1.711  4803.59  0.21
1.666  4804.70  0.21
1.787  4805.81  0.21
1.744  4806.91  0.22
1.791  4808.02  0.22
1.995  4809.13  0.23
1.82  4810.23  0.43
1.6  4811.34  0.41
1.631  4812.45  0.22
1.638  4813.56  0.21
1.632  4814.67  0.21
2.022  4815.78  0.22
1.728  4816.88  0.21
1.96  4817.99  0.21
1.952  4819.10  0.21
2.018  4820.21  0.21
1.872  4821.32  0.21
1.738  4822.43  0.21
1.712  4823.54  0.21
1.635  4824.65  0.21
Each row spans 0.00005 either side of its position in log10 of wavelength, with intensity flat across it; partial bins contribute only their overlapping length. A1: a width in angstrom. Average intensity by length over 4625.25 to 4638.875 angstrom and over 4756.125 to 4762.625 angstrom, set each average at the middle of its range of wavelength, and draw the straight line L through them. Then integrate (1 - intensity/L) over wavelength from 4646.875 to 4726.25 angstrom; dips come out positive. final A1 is 1.9 angstrom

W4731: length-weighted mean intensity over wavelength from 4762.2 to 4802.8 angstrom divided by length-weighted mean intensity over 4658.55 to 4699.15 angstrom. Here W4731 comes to 1.02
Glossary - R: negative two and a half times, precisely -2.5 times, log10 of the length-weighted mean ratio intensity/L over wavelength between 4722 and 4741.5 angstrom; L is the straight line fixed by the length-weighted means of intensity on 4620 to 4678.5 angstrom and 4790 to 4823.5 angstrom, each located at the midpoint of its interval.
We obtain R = 0.06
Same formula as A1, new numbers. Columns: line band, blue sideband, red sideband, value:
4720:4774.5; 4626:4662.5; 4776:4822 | 2.5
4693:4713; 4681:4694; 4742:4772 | 0.8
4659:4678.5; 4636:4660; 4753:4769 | 0.5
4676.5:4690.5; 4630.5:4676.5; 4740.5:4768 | 0.5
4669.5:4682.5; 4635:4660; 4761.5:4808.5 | 1.3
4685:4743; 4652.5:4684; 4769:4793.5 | 1.2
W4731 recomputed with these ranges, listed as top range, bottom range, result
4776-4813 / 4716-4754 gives 1.03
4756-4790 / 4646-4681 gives 0.96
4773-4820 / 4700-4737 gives 1.05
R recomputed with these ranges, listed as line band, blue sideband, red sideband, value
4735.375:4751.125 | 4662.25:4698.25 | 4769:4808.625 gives -0.04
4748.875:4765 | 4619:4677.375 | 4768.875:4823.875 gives 0.05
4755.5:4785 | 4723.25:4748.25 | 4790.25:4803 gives 0.09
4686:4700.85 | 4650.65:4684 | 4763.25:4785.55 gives 0.00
